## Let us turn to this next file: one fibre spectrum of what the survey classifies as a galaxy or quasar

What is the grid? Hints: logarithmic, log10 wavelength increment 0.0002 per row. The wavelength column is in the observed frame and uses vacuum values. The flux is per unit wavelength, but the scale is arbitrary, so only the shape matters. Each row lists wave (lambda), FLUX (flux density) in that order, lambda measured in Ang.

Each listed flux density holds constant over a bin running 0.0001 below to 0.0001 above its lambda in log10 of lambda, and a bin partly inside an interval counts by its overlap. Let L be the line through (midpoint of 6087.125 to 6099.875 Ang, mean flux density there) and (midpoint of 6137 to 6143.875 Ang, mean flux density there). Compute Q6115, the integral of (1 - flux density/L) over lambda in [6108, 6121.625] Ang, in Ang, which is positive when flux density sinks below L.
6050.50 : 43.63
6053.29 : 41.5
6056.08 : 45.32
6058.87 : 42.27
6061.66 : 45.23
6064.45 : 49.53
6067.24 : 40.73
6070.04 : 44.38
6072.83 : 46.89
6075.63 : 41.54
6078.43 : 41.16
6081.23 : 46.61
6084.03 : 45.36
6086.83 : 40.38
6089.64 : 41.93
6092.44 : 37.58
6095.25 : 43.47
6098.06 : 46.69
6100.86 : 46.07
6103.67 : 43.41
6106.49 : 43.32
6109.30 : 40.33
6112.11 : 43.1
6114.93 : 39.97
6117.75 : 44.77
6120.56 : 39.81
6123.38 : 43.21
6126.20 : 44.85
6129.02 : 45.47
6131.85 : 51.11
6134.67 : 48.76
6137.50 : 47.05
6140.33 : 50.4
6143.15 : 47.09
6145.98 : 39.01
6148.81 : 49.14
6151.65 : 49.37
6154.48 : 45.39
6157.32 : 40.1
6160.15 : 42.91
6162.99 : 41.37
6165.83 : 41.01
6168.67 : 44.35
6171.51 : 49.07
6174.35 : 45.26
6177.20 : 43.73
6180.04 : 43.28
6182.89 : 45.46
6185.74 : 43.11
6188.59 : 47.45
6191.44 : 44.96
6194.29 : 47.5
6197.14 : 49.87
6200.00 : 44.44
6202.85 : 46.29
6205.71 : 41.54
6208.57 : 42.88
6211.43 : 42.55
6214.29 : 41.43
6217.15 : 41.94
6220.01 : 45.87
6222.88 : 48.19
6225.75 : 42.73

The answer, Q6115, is 1.1 Ang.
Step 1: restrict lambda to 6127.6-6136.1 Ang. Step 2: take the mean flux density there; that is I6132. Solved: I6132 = 48.4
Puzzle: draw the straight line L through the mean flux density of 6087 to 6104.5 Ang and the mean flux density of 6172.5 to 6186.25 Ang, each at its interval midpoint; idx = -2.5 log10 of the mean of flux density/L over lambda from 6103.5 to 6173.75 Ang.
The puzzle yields -0.02 mag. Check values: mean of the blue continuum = 43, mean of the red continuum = 44.4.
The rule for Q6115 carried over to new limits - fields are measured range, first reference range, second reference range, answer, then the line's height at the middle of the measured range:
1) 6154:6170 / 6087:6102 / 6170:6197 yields 0.96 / 45.1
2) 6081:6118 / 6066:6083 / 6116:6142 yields 1.52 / 44.8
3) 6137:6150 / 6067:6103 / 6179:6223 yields -0.71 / 44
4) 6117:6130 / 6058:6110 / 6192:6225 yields 0.13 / 43.9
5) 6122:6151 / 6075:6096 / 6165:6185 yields -2.04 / 43.6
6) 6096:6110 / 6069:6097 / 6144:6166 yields -0.31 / 43.2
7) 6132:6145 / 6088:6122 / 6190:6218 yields -1.55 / 43.2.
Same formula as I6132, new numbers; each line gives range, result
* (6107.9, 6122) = 41.6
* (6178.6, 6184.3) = 44.4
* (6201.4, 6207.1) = 44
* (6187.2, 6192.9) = 46.2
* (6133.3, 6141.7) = 48.7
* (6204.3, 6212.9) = 42.3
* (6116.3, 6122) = 42.3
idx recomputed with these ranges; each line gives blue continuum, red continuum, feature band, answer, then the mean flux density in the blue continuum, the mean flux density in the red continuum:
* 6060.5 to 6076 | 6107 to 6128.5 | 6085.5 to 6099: 0.05 mag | 44.9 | 42.5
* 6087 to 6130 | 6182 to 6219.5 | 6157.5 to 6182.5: 0.01 mag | 42.8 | 44.6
